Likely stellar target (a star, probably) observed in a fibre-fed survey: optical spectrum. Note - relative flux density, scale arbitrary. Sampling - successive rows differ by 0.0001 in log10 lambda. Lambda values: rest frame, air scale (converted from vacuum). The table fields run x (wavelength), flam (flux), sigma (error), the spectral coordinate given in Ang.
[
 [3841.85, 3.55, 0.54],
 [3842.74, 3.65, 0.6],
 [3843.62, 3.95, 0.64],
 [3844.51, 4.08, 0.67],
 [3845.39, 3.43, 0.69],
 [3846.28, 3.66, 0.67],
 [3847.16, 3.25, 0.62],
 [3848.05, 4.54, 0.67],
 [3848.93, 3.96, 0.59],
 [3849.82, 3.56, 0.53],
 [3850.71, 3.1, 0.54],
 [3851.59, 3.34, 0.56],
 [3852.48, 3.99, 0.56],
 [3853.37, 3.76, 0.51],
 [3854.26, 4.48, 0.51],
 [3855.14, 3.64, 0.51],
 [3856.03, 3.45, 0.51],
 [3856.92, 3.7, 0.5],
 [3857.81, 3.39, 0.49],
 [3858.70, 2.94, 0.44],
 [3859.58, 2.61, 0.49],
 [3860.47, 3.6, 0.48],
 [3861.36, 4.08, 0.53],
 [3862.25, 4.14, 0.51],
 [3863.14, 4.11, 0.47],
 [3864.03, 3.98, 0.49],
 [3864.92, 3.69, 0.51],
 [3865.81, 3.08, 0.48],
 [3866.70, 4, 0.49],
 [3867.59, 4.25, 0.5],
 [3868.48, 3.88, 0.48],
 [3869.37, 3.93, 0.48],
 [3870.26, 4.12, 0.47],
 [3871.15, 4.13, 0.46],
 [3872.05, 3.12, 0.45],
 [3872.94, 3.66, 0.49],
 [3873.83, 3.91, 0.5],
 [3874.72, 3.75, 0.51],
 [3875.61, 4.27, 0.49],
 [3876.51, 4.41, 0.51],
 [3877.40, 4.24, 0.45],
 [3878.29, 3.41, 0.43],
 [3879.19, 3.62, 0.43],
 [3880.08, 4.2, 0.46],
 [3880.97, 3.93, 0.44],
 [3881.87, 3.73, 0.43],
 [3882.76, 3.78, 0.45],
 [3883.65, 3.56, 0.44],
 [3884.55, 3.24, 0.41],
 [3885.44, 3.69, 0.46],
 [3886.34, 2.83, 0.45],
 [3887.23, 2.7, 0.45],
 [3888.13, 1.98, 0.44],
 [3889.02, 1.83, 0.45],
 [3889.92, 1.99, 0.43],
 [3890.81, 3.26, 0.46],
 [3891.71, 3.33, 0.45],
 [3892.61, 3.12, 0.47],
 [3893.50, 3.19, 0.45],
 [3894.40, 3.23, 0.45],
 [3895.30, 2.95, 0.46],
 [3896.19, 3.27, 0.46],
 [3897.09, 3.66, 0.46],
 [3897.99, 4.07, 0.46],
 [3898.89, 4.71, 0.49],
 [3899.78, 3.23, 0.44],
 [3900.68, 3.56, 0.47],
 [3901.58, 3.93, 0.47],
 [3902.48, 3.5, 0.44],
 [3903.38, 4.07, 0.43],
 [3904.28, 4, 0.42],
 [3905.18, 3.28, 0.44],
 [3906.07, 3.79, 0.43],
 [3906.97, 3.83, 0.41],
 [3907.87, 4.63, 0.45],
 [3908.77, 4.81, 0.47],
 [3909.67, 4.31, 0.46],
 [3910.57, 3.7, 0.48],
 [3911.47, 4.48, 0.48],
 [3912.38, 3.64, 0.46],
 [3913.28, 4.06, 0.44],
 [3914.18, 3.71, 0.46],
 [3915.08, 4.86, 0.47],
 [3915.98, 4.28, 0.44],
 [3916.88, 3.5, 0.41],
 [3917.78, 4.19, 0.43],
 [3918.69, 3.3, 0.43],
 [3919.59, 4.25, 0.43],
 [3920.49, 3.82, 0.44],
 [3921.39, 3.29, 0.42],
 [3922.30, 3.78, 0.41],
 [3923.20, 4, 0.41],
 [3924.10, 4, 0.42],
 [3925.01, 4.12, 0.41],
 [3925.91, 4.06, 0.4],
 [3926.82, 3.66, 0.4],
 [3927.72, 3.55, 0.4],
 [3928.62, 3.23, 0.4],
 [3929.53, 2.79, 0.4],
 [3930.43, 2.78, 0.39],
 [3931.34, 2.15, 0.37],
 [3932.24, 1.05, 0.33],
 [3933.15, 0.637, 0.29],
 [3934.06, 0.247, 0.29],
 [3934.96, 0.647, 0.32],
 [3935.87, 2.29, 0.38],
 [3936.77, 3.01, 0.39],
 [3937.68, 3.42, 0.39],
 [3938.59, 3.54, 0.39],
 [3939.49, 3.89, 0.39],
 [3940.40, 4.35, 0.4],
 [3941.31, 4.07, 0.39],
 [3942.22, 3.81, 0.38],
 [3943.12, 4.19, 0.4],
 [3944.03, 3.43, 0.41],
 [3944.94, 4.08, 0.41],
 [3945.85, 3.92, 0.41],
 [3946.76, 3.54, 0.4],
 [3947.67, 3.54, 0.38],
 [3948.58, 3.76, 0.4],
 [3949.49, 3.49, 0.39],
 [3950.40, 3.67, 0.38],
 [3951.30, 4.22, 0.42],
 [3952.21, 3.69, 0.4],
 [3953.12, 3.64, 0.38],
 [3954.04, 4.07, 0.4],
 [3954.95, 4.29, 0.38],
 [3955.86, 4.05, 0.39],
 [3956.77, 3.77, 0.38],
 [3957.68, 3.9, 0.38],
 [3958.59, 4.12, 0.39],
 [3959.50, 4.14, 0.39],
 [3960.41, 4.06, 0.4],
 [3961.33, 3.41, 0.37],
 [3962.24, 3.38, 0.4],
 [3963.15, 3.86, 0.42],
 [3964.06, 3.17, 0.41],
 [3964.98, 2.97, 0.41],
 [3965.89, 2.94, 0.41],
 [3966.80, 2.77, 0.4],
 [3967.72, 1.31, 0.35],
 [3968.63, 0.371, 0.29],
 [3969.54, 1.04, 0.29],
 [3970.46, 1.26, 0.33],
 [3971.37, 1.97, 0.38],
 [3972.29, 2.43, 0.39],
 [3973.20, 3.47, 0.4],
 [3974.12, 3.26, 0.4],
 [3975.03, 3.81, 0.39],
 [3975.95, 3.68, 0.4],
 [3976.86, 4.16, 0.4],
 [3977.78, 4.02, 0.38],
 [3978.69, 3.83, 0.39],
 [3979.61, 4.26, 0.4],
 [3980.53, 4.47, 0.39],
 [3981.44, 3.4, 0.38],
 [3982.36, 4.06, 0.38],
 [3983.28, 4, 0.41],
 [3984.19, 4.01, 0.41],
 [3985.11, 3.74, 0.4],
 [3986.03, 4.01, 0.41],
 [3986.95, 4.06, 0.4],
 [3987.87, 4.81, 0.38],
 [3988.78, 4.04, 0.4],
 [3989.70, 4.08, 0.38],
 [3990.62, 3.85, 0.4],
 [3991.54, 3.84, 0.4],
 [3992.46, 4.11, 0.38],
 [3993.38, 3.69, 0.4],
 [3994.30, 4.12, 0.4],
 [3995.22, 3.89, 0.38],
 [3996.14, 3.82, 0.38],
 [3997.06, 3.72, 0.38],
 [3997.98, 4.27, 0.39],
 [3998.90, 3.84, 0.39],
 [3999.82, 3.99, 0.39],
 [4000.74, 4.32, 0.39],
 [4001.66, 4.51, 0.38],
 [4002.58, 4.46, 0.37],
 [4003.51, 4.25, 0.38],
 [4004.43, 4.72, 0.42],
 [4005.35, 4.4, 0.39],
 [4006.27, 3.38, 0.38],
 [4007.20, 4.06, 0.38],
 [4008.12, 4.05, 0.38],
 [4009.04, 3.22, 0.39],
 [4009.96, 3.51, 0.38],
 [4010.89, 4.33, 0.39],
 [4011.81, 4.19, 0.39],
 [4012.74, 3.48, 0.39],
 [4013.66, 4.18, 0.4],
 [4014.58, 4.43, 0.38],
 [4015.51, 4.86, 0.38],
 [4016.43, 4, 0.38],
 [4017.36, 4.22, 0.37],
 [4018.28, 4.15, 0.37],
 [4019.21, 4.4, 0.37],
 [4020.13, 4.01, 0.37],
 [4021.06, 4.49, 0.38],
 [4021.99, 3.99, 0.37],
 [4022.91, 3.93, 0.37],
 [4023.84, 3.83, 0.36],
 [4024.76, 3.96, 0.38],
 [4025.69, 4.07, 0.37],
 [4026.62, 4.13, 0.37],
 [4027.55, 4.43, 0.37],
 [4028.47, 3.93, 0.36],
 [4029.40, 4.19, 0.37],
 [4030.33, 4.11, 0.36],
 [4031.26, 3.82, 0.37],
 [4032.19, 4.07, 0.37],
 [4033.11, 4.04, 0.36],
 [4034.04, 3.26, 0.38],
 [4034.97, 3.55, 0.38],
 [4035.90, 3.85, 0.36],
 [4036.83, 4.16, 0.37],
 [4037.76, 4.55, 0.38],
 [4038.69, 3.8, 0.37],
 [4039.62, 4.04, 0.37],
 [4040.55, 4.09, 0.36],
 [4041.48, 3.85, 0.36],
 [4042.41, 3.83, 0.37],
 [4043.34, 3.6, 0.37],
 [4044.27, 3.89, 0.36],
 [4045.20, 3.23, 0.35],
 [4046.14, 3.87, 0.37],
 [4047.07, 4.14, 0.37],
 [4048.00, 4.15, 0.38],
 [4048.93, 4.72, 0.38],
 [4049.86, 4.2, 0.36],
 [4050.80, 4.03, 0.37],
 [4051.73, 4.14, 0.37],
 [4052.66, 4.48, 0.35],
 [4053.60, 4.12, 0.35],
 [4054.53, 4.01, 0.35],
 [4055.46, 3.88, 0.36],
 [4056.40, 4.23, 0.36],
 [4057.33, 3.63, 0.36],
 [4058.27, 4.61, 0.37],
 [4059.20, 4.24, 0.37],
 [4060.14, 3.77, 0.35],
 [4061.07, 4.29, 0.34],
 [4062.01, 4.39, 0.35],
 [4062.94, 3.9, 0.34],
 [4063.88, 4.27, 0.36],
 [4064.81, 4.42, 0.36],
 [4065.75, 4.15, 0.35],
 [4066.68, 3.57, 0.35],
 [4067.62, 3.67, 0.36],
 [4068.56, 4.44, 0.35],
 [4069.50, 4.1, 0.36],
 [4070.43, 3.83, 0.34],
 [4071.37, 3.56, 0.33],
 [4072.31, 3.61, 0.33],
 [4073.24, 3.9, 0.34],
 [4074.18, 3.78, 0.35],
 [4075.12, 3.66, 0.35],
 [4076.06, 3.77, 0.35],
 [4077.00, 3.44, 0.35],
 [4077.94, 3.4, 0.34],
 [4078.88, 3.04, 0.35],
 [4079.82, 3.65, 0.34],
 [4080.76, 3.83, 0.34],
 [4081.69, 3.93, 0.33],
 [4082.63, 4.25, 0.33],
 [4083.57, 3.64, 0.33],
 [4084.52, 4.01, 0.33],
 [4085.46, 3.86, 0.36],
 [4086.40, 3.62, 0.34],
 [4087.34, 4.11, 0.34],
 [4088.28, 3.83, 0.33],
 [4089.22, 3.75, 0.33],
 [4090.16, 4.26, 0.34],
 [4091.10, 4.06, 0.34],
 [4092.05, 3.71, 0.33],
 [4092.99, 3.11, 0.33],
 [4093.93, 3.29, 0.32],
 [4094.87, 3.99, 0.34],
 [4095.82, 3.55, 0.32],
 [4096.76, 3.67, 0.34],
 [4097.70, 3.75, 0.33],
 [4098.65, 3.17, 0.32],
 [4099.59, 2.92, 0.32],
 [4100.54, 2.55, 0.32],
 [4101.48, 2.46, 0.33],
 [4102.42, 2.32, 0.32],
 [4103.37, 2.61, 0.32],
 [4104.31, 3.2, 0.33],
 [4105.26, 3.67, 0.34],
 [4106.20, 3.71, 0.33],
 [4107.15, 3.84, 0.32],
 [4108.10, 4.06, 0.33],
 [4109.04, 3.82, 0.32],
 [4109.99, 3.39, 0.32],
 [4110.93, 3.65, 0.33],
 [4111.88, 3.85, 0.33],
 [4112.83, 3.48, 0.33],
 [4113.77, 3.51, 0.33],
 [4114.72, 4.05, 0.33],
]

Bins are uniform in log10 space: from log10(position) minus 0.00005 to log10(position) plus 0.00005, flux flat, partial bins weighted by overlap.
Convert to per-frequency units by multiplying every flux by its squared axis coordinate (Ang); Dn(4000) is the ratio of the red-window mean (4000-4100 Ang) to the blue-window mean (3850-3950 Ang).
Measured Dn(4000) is 1.2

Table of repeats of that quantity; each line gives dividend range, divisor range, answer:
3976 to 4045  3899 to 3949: 1.19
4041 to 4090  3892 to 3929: 1.11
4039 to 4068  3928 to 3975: 1.38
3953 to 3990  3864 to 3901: 1.03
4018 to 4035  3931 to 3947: 1.45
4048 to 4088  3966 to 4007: 1.14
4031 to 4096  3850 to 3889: 1.18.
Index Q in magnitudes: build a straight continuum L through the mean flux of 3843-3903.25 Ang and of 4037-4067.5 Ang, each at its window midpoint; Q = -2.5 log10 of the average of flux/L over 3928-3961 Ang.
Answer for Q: 0.14 mag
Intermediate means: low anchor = 3.59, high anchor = 4.06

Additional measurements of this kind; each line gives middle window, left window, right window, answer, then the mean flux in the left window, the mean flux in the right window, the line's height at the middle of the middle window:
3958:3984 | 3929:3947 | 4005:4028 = 0.056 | 2.89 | 4.07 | 3.38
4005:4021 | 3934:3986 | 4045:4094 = -0.115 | 3.4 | 3.92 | 3.65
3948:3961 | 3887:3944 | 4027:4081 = -0.101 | 3.41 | 3.95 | 3.56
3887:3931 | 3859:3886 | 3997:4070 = 0.069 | 3.8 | 4.07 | 3.86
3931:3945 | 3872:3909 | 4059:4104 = 0.280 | 3.55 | 3.68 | 3.58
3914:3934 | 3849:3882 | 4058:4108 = 0.124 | 3.76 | 3.7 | 3.75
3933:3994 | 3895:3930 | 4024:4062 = 0.143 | 3.85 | 4.03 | 3.92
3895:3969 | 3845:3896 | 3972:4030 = 0.077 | 3.55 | 4.02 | 3.77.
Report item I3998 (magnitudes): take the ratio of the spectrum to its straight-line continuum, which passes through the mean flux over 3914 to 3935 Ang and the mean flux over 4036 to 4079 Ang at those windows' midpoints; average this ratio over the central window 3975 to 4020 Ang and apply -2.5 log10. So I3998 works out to -0.12 mag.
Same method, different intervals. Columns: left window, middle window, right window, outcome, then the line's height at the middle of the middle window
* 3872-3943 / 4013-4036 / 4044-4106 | -0.110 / 3.68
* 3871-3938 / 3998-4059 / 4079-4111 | -0.156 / 3.52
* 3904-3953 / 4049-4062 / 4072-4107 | -0.173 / 3.54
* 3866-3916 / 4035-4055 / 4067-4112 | -0.114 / 3.62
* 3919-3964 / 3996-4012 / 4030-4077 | -0.089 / 3.74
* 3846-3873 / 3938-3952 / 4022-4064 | 0.009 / 3.86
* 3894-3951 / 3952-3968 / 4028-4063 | 0.039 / 3.68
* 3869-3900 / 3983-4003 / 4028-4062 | -0.058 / 3.84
